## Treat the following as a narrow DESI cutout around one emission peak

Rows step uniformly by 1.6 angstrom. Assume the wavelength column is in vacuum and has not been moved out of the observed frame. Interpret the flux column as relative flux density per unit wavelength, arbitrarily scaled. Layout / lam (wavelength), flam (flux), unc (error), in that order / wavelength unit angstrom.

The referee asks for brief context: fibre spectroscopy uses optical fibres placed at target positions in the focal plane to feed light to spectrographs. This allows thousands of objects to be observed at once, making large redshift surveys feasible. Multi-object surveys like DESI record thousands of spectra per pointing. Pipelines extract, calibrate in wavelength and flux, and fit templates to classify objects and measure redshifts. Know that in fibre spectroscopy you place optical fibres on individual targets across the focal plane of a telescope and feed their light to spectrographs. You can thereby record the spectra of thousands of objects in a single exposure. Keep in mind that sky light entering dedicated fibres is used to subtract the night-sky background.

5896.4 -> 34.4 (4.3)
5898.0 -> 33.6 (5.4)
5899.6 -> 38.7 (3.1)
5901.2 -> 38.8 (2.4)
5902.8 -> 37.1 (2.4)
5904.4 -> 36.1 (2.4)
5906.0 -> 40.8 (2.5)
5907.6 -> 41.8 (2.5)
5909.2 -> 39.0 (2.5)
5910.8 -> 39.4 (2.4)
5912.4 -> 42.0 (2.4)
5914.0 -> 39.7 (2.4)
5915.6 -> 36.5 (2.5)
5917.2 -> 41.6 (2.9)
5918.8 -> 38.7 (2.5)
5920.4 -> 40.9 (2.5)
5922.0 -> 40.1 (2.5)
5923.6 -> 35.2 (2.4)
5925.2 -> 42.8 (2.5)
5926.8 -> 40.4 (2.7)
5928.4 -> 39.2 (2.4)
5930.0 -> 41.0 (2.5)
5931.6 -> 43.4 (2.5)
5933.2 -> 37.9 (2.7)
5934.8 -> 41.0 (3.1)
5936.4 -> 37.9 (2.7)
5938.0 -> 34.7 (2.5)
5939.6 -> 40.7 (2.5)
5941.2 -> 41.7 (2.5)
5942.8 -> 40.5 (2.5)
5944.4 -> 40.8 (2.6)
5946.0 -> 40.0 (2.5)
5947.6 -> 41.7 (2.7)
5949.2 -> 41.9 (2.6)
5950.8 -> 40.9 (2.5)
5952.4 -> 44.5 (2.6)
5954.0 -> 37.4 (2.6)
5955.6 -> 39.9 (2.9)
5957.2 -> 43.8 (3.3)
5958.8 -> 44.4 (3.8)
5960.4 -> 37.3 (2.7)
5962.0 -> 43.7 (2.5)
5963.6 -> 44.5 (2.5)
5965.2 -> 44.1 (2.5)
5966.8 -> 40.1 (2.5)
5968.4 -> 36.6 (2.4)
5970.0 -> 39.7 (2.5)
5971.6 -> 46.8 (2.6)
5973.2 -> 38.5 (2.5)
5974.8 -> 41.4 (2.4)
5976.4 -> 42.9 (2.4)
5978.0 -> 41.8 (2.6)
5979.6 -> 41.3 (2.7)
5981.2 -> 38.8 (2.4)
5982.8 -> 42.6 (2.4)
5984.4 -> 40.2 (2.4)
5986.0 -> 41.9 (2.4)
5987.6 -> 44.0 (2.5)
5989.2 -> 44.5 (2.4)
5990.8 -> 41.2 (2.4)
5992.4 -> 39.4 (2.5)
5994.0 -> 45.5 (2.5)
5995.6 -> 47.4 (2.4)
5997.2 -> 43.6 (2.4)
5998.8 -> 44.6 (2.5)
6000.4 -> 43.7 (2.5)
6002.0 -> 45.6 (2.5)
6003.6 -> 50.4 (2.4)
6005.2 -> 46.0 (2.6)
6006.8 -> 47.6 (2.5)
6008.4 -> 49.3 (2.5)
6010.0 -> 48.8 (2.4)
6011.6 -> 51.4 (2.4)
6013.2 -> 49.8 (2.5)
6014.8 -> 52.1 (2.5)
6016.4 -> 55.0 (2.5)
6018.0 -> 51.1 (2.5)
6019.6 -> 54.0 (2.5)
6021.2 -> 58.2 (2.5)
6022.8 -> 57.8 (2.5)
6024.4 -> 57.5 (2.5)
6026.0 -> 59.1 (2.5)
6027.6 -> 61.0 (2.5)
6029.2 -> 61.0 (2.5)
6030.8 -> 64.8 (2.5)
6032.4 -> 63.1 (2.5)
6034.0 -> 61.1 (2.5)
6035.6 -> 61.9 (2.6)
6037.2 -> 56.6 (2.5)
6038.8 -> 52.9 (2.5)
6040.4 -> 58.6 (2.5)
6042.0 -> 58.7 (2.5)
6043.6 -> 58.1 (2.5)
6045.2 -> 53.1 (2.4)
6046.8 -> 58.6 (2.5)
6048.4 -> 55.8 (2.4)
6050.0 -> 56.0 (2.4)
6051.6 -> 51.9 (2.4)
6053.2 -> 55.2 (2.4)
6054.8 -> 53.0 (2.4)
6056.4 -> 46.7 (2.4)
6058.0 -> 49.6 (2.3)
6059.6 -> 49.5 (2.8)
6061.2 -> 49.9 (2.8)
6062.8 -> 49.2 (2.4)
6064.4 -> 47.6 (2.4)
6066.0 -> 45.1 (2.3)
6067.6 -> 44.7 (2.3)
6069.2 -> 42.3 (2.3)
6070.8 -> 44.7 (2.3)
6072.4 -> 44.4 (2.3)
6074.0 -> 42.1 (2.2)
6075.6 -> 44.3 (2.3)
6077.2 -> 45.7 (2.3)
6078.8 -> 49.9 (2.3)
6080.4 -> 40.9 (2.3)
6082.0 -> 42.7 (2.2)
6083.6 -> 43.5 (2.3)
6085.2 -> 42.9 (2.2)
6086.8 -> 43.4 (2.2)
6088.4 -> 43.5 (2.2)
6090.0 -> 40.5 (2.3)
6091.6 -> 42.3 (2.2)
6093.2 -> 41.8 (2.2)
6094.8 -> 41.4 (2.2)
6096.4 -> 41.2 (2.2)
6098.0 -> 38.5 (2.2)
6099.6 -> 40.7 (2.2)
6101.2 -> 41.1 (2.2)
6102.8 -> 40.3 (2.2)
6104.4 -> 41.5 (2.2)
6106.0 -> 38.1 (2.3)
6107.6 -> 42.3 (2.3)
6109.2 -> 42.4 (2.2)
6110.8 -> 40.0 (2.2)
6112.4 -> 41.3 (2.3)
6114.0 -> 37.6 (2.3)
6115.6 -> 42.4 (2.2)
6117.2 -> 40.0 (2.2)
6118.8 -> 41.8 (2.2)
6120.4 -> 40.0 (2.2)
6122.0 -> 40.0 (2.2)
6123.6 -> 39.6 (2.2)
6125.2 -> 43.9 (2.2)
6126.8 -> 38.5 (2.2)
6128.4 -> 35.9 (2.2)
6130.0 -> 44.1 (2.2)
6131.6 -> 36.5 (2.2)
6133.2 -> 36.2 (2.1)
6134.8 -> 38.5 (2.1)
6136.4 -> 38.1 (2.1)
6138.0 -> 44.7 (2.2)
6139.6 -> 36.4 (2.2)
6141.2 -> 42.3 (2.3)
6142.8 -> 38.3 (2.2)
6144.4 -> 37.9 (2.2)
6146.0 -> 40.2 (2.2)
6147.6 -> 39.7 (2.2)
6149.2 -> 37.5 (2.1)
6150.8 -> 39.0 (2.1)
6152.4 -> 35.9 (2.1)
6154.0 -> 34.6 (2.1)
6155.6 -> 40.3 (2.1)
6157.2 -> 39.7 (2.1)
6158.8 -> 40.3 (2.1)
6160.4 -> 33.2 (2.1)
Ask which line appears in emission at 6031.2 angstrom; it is Mg II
